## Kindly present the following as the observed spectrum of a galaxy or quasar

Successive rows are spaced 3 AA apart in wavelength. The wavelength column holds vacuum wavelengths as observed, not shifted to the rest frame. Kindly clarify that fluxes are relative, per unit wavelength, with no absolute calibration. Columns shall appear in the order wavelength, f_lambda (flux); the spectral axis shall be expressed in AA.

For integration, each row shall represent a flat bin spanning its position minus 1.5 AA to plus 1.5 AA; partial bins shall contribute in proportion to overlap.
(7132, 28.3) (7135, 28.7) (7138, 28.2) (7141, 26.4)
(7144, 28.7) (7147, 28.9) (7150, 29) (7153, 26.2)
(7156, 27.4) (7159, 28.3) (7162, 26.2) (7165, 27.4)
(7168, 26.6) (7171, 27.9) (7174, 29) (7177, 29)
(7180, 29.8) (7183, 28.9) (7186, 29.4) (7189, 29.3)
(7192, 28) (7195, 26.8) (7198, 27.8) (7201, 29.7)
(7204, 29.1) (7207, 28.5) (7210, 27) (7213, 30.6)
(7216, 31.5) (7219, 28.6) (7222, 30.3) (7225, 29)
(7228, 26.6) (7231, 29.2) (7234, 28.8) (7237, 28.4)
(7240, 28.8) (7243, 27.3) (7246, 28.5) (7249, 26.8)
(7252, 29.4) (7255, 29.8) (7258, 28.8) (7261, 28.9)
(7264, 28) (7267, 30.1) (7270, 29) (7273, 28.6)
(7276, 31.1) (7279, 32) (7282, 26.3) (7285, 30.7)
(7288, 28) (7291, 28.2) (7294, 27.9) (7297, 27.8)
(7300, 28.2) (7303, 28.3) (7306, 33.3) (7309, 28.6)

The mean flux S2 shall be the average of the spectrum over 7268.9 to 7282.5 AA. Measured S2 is 29.6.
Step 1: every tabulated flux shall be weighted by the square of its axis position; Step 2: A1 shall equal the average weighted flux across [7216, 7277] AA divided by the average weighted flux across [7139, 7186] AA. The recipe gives 1.05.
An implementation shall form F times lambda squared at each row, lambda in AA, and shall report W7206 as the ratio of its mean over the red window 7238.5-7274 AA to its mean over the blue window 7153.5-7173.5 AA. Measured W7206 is 1.1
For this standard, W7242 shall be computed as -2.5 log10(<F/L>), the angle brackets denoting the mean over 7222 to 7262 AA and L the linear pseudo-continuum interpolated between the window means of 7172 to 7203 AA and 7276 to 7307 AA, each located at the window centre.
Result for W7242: 0.01 mag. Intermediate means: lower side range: 28.8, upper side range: 29.1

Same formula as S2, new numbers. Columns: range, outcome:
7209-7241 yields 29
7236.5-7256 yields 28.4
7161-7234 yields 28.6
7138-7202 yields 28.1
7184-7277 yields 28.8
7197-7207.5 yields 28.8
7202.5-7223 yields 29.3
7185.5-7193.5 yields 28.8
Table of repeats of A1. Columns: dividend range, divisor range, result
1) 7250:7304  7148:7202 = 1.06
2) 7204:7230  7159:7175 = 1.07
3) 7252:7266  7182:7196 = 1.04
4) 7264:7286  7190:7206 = 1.07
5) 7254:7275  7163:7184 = 1.05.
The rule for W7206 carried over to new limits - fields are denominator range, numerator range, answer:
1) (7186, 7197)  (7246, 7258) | 1.03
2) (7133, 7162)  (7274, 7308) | 1.09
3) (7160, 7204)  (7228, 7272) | 1.03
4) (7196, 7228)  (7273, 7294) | 1.03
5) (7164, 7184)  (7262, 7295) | 1.06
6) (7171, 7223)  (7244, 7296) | 1.02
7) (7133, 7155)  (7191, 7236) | 1.05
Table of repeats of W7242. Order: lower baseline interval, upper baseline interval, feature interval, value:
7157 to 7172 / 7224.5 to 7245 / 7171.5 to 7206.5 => -0.04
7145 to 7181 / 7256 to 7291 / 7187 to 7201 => 0.00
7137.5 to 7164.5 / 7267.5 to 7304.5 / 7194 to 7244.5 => -0.02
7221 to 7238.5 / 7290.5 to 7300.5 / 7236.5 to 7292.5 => -0.02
